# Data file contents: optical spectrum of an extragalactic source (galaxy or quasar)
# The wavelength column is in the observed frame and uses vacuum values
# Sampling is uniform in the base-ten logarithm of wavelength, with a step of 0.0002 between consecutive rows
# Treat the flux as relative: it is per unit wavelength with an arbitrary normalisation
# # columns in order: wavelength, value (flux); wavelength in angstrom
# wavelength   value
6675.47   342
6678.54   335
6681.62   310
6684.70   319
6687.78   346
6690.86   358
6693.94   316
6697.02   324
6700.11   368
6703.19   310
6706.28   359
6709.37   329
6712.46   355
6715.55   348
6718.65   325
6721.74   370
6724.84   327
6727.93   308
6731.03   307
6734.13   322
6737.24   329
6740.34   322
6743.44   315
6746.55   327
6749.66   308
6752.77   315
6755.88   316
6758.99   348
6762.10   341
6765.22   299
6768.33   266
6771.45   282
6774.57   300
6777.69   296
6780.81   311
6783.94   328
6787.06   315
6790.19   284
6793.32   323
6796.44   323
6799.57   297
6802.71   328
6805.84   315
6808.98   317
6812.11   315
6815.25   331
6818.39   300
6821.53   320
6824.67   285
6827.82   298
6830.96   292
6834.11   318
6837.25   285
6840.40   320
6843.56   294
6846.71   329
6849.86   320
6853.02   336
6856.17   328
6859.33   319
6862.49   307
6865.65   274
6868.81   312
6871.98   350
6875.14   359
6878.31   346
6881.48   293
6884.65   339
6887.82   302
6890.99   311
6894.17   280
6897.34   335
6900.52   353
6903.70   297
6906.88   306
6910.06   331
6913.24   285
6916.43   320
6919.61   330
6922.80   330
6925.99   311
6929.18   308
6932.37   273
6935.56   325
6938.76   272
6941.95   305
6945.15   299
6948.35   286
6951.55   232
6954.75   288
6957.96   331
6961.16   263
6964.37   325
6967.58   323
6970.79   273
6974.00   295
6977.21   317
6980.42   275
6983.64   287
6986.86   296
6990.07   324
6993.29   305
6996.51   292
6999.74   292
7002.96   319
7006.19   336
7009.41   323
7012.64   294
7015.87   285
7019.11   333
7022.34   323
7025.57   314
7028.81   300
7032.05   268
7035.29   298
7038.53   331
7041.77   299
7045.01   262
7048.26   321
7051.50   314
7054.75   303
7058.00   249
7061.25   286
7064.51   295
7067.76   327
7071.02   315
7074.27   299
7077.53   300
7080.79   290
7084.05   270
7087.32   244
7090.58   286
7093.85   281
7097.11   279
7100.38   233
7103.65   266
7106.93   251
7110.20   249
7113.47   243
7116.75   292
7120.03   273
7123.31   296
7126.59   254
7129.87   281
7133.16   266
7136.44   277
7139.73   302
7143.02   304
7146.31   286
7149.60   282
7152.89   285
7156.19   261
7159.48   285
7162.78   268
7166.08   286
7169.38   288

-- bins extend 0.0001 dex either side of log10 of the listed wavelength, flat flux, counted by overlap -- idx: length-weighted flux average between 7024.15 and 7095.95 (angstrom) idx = 293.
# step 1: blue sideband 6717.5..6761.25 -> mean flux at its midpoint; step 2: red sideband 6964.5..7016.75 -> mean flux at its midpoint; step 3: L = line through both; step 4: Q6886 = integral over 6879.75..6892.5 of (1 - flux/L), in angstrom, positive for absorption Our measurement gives 0.0 angstrom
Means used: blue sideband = 325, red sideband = 303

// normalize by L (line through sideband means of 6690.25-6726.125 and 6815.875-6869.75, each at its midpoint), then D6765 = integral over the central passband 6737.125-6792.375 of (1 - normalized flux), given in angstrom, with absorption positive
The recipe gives 2.7 angstrom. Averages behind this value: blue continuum 340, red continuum 308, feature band 311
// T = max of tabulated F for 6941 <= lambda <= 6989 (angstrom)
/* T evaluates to 331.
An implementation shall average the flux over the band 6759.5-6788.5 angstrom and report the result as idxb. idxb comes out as 306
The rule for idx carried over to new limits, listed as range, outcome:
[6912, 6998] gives 299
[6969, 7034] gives 303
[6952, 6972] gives 297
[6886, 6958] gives 304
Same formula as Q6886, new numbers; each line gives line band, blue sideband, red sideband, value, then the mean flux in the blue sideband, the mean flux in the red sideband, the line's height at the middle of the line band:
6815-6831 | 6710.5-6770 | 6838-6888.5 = 0.9 angstrom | 324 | 320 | 321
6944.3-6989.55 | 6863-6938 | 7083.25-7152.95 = 1.4 angstrom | 315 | 273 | 302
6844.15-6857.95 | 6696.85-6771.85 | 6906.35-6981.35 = -0.6 angstrom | 325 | 300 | 311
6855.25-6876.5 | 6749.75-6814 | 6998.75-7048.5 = -0.8 angstrom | 311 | 306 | 309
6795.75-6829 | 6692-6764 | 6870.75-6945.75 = 1.2 angstrom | 330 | 315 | 323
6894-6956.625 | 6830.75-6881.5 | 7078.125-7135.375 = 0.1 angstrom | 318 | 269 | 304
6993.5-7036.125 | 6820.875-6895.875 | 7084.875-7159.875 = -2.5 angstrom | 313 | 273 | 289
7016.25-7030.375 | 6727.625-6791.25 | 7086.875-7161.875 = -1.5 angstrom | 312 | 273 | 284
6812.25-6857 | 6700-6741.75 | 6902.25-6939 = 1.1 angstrom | 333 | 309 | 319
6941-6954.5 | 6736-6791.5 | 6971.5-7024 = 1.2 angstrom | 311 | 306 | 307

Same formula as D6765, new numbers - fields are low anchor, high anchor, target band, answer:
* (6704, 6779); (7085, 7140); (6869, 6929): -4.4 angstrom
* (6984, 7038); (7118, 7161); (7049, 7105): 1.6 angstrom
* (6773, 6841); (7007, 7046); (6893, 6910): -0.5 angstrom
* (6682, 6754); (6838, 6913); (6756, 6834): 3.7 angstrom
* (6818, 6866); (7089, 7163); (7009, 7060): -2.7 angstrom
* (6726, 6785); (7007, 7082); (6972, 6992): 0.4 angstrom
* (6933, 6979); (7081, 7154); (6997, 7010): -1.2 angstrom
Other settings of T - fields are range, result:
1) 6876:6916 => 353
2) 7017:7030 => 333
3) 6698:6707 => 368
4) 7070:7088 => 315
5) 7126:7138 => 281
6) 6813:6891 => 359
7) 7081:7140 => 302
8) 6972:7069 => 336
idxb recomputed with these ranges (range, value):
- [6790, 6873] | 312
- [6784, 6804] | 313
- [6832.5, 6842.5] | 307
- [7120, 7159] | 281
